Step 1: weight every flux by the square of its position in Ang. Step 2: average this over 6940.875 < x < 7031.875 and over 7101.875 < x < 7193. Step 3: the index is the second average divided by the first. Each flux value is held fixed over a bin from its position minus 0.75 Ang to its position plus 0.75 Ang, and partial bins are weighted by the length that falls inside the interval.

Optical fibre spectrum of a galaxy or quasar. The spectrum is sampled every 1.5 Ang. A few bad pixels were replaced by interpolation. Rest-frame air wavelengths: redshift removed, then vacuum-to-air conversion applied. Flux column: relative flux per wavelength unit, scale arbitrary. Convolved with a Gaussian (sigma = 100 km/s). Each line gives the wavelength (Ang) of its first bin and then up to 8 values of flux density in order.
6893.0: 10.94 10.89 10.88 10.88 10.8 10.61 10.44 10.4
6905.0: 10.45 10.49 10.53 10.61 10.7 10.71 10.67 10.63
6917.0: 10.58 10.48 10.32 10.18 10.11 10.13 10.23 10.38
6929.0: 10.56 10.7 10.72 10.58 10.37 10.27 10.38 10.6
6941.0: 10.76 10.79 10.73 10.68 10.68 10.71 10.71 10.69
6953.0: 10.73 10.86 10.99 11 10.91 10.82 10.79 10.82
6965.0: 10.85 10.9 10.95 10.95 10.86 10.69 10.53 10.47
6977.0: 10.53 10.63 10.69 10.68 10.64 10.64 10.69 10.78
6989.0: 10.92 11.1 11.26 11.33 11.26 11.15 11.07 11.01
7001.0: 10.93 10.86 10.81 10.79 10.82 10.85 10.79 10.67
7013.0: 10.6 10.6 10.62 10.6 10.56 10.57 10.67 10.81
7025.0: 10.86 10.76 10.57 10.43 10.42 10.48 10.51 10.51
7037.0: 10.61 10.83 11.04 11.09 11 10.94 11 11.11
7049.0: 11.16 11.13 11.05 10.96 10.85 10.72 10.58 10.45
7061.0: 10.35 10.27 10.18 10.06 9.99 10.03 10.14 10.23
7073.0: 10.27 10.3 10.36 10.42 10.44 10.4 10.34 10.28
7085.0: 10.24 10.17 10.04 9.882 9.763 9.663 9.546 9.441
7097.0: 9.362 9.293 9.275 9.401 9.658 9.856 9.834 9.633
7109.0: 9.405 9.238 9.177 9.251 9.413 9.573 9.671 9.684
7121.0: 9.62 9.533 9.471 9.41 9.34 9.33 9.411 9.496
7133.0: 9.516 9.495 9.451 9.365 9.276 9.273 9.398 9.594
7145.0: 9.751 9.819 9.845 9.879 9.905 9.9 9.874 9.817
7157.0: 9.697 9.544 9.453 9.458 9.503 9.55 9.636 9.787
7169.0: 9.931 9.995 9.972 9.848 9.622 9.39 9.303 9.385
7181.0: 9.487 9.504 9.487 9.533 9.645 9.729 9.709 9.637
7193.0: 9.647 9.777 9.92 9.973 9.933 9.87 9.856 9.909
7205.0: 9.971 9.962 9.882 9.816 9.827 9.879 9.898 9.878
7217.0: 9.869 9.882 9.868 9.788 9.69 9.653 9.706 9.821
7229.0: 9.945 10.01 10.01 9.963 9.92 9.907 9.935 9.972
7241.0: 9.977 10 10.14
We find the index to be 0.93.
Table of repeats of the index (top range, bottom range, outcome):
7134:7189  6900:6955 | 0.98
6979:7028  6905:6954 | 1.05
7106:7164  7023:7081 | 0.92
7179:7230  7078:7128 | 1.04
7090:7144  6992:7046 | 0.90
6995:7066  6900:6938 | 1.06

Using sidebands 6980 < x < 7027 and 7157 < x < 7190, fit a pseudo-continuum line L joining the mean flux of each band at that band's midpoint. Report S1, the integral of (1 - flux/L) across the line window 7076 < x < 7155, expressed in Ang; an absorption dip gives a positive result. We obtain 2.8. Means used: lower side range 10.8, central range 9.67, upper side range 9.61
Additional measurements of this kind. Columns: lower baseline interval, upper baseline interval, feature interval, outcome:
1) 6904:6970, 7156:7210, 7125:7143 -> 0.9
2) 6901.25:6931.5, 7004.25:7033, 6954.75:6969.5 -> -0.5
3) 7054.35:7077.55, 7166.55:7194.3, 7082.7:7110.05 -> 1.2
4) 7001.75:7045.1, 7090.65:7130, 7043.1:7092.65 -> -1.7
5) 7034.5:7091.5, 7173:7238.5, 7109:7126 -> 1.3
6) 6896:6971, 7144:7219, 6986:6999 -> -0.8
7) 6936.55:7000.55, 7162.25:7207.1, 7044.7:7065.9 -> -0.7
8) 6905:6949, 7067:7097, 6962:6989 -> -0.9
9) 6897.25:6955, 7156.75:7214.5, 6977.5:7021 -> -2.1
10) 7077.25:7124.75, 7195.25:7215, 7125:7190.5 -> 1.4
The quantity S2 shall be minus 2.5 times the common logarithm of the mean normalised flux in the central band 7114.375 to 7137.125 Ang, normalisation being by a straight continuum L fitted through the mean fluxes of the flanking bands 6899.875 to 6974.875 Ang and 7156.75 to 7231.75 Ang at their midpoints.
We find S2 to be 0.05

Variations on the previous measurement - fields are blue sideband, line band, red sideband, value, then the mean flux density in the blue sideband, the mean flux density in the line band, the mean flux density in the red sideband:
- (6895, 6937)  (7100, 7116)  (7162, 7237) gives 0.06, 10.5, 9.48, 9.77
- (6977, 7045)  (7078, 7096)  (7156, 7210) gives 0.03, 10.8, 10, 9.7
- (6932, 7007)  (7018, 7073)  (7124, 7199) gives -0.03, 10.8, 10.6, 9.62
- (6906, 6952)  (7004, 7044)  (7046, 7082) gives -0.02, 10.5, 10.7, 10.5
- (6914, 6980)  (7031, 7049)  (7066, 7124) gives -0.07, 10.6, 10.8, 9.81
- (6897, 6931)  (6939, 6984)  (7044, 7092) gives -0.03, 10.5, 10.8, 10.4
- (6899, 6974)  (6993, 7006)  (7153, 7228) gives -0.06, 10.6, 11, 9.74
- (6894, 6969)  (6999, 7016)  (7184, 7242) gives -0.04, 10.6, 10.8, 9.84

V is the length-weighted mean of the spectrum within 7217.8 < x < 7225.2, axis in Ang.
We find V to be 9.78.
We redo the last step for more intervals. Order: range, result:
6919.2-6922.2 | 10.3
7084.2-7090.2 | 10.1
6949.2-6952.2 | 10.7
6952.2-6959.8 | 10.9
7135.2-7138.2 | 9.41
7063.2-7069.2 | 10.1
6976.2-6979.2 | 10.6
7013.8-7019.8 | 10.6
